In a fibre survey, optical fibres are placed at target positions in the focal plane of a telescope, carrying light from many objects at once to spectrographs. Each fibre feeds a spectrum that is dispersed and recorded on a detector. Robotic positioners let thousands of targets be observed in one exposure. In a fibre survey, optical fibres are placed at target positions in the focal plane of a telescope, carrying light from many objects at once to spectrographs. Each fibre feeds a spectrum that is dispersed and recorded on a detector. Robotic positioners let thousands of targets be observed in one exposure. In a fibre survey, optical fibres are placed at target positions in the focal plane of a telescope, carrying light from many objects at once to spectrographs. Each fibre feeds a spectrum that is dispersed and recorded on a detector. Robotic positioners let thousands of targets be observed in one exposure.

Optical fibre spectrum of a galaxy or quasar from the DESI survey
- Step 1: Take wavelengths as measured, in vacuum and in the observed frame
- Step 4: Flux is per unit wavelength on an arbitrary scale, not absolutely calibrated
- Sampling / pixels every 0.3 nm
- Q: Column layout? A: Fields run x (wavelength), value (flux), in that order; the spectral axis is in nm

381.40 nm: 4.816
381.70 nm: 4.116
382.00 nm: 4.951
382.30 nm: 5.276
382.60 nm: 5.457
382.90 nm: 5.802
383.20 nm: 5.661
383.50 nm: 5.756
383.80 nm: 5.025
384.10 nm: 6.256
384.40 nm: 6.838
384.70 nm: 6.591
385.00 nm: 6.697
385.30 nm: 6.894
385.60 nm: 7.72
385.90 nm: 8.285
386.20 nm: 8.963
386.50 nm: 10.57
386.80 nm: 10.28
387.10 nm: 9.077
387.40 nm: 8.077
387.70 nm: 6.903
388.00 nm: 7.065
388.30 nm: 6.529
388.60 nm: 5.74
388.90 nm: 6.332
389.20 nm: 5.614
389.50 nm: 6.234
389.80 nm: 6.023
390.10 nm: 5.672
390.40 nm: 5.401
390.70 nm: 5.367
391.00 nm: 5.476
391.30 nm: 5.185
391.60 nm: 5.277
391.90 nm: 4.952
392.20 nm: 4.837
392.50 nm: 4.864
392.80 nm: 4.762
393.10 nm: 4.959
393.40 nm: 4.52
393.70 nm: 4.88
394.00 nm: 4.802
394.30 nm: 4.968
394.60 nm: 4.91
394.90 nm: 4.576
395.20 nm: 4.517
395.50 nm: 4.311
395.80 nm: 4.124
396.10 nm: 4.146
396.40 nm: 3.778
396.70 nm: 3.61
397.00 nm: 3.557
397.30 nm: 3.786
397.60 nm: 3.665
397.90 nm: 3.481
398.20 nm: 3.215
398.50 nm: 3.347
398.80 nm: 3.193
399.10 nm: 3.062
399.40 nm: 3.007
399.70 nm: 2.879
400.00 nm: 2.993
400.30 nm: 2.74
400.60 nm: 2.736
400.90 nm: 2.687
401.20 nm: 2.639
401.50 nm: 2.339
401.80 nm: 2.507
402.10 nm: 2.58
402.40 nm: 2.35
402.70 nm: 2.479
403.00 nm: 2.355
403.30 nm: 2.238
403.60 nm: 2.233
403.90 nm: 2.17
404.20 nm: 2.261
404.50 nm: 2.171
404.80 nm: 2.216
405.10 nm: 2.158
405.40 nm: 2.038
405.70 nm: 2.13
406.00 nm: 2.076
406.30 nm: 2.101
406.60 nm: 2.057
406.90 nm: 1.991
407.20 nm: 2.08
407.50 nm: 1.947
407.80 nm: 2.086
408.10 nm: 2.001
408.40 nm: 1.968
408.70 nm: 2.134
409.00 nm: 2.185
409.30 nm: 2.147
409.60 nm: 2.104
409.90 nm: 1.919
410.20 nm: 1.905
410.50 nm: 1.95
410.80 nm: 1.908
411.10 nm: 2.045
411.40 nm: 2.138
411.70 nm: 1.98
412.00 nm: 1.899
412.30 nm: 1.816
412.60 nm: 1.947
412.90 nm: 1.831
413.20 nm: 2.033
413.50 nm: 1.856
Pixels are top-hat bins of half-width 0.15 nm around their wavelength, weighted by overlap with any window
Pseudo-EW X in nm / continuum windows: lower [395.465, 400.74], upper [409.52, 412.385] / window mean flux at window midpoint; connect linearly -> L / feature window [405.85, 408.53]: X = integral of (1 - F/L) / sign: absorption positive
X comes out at 0.39 nm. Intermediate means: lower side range 3.41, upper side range 1.97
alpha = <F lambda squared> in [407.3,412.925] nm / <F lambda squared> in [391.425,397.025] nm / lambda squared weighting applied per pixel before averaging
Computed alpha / 0.47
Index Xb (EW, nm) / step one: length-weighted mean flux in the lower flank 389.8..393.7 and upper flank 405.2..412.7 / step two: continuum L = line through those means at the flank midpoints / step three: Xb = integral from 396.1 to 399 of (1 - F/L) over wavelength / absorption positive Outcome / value 0.39 nm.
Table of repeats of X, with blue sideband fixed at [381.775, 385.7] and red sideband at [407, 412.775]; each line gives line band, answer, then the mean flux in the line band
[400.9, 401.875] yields 0.232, 2.52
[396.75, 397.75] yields 0.071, 3.66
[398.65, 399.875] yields 0.203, 3.03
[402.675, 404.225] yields 0.372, 2.28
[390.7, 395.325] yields -0.327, 4.92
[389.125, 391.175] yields -0.264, 5.68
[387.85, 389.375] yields -0.285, 6.26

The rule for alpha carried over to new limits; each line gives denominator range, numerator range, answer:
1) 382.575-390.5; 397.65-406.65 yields 0.40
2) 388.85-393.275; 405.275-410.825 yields 0.41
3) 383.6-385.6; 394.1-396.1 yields 0.74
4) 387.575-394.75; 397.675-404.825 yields 0.52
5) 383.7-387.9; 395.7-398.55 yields 0.50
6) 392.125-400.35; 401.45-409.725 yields 0.57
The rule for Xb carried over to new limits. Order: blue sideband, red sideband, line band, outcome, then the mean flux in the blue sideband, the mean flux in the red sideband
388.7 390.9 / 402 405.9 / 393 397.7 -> 0.104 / 5.8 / 2.25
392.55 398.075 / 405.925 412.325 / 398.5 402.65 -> 0.819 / 4.3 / 2.02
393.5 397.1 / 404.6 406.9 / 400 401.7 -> 0.273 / 4.36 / 2.1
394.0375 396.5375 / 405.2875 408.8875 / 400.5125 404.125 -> 0.696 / 4.44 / 2.05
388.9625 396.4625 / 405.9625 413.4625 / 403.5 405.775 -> 0.569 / 5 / 2.01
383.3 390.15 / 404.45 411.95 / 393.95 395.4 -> 0.139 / 7.1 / 2.05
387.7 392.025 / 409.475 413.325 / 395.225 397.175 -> 0.305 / 5.82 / 1.96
